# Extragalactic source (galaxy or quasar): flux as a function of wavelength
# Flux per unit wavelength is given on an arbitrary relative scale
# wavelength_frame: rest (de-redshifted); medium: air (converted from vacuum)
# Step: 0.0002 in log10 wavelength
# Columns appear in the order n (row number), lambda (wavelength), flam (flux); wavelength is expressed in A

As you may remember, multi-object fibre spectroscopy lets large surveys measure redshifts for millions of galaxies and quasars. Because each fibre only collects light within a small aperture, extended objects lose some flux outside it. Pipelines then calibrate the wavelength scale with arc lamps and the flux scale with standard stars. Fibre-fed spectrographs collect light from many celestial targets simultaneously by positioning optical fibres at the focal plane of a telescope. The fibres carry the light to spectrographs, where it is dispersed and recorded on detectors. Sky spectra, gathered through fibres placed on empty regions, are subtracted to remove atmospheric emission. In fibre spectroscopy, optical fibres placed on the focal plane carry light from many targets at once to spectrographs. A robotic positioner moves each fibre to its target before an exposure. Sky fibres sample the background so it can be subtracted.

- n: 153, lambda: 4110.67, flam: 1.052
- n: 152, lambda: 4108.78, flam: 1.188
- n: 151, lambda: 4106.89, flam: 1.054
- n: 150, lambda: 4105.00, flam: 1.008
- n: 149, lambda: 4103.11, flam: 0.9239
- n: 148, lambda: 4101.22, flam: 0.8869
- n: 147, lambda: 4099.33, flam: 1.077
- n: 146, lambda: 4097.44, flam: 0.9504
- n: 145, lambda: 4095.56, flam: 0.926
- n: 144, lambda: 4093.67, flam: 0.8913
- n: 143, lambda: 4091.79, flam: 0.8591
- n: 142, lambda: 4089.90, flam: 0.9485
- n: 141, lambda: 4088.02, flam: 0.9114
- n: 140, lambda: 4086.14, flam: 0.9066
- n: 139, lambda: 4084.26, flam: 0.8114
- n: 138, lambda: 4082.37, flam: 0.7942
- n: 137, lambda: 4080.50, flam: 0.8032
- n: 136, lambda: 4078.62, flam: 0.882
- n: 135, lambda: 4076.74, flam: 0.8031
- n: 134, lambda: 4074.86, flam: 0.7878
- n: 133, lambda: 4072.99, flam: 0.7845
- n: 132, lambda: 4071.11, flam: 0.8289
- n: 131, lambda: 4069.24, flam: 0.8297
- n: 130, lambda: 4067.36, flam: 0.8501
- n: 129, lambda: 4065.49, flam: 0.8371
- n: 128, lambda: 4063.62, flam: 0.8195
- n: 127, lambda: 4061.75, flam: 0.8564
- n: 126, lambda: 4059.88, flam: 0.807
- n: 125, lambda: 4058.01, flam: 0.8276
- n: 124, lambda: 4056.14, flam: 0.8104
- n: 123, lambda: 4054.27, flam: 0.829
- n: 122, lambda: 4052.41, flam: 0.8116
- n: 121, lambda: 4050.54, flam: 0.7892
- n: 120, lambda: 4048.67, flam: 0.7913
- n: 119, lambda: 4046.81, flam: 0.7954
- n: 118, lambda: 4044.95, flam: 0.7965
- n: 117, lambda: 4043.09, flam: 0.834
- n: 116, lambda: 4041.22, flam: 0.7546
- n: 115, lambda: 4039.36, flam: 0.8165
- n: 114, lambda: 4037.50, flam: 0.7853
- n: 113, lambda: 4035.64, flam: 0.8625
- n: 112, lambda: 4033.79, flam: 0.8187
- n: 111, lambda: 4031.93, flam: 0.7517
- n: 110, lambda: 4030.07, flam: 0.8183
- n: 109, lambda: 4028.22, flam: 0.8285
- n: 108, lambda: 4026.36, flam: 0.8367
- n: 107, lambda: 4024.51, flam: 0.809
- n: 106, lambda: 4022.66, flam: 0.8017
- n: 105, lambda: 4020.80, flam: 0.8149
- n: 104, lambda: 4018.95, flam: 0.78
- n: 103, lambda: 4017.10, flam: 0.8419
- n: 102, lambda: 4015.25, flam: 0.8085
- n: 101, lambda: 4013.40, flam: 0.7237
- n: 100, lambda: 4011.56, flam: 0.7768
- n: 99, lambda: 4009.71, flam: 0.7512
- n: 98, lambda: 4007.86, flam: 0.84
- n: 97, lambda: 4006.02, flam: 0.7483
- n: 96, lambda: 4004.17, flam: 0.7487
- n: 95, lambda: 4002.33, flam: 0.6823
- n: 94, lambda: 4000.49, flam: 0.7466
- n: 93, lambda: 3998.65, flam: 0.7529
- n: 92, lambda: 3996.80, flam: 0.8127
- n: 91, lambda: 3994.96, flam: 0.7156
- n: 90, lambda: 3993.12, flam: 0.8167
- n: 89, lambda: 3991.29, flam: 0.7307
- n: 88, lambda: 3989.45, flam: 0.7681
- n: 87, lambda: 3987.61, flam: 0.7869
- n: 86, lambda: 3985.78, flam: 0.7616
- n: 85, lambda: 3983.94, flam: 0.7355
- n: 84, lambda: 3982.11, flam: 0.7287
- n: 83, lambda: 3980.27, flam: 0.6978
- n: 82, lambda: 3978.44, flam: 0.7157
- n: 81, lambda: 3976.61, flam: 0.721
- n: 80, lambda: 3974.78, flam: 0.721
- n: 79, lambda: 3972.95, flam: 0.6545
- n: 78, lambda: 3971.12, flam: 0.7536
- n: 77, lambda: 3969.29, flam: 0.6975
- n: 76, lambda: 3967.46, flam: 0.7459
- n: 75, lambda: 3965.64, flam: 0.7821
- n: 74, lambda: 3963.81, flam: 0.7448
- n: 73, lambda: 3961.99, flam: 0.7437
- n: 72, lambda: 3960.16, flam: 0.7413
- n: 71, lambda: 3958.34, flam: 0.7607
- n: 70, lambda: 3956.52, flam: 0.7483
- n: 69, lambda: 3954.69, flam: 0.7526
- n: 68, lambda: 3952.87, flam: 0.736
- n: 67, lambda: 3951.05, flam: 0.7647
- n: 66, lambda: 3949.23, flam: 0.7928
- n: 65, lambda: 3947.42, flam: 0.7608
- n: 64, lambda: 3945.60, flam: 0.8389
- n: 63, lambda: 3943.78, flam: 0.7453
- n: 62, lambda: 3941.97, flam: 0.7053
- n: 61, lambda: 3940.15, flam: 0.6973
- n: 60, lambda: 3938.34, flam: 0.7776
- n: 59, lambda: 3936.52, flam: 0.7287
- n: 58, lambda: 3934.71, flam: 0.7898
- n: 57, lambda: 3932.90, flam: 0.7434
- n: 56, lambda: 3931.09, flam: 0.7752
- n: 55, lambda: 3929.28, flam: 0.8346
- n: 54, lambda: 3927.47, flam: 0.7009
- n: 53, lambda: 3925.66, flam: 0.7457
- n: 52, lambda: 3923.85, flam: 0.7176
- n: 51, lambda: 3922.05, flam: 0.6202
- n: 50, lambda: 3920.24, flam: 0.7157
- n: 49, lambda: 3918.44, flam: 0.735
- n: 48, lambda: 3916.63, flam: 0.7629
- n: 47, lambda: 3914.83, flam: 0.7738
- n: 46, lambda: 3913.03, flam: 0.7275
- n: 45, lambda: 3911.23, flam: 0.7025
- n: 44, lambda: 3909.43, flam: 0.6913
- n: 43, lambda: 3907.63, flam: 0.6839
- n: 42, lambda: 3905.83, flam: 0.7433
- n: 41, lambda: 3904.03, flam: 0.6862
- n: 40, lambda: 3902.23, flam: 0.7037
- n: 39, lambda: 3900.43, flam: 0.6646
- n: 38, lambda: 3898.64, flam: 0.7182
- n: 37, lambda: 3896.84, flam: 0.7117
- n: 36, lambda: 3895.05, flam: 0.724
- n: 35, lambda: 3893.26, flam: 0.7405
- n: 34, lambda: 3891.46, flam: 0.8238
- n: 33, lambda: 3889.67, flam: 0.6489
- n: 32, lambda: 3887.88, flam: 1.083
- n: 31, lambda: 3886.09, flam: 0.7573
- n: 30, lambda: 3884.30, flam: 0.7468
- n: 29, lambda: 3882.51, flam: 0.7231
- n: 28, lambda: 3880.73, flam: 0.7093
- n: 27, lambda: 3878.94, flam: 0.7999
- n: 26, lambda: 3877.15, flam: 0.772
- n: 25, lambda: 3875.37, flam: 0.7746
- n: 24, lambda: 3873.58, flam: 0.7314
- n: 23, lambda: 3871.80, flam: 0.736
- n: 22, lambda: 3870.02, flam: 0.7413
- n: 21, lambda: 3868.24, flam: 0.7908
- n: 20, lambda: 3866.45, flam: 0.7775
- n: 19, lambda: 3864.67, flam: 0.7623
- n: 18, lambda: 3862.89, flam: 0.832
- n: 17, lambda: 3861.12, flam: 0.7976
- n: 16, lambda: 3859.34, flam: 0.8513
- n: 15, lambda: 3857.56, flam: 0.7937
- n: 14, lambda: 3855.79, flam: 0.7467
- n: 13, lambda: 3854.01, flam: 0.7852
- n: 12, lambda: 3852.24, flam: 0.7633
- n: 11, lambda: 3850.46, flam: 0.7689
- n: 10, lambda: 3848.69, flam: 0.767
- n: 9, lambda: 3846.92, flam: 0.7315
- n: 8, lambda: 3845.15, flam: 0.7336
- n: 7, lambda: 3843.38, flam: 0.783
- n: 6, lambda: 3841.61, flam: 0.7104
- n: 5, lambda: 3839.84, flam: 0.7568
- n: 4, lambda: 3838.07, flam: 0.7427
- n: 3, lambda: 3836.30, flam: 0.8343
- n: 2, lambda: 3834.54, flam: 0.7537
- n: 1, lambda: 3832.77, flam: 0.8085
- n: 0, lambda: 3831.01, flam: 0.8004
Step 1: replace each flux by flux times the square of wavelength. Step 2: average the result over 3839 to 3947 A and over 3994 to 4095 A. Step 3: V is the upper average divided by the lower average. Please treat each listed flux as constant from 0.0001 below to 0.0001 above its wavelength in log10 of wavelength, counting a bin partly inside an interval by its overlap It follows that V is 1.16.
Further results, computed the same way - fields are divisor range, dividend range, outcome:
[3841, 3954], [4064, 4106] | 1.28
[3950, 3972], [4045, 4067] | 1.14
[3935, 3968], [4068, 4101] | 1.23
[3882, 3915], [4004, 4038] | 1.15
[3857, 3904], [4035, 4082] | 1.17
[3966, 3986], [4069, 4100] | 1.27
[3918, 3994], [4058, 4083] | 1.17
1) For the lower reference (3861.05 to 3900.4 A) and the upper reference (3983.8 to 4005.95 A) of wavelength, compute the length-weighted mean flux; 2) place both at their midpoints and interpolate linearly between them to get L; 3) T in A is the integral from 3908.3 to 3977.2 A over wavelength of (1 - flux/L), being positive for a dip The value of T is 1.7 A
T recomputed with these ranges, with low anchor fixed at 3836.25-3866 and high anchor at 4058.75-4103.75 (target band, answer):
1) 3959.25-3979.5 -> 2.3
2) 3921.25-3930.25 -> 0.9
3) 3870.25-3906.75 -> 1.8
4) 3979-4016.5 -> 3.4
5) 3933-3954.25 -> 1.4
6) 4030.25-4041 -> 0.5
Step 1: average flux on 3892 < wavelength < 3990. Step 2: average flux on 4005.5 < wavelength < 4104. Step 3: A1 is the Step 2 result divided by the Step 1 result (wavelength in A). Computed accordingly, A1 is 1.13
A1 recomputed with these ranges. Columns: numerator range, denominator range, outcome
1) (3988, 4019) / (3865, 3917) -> 1.03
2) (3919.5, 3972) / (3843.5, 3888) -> 0.97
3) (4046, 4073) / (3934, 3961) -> 1.08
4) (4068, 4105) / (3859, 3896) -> 1.13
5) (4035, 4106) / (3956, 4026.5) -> 1.12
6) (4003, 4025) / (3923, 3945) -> 1.05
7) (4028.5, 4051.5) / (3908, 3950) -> 1.08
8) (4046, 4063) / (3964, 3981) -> 1.13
